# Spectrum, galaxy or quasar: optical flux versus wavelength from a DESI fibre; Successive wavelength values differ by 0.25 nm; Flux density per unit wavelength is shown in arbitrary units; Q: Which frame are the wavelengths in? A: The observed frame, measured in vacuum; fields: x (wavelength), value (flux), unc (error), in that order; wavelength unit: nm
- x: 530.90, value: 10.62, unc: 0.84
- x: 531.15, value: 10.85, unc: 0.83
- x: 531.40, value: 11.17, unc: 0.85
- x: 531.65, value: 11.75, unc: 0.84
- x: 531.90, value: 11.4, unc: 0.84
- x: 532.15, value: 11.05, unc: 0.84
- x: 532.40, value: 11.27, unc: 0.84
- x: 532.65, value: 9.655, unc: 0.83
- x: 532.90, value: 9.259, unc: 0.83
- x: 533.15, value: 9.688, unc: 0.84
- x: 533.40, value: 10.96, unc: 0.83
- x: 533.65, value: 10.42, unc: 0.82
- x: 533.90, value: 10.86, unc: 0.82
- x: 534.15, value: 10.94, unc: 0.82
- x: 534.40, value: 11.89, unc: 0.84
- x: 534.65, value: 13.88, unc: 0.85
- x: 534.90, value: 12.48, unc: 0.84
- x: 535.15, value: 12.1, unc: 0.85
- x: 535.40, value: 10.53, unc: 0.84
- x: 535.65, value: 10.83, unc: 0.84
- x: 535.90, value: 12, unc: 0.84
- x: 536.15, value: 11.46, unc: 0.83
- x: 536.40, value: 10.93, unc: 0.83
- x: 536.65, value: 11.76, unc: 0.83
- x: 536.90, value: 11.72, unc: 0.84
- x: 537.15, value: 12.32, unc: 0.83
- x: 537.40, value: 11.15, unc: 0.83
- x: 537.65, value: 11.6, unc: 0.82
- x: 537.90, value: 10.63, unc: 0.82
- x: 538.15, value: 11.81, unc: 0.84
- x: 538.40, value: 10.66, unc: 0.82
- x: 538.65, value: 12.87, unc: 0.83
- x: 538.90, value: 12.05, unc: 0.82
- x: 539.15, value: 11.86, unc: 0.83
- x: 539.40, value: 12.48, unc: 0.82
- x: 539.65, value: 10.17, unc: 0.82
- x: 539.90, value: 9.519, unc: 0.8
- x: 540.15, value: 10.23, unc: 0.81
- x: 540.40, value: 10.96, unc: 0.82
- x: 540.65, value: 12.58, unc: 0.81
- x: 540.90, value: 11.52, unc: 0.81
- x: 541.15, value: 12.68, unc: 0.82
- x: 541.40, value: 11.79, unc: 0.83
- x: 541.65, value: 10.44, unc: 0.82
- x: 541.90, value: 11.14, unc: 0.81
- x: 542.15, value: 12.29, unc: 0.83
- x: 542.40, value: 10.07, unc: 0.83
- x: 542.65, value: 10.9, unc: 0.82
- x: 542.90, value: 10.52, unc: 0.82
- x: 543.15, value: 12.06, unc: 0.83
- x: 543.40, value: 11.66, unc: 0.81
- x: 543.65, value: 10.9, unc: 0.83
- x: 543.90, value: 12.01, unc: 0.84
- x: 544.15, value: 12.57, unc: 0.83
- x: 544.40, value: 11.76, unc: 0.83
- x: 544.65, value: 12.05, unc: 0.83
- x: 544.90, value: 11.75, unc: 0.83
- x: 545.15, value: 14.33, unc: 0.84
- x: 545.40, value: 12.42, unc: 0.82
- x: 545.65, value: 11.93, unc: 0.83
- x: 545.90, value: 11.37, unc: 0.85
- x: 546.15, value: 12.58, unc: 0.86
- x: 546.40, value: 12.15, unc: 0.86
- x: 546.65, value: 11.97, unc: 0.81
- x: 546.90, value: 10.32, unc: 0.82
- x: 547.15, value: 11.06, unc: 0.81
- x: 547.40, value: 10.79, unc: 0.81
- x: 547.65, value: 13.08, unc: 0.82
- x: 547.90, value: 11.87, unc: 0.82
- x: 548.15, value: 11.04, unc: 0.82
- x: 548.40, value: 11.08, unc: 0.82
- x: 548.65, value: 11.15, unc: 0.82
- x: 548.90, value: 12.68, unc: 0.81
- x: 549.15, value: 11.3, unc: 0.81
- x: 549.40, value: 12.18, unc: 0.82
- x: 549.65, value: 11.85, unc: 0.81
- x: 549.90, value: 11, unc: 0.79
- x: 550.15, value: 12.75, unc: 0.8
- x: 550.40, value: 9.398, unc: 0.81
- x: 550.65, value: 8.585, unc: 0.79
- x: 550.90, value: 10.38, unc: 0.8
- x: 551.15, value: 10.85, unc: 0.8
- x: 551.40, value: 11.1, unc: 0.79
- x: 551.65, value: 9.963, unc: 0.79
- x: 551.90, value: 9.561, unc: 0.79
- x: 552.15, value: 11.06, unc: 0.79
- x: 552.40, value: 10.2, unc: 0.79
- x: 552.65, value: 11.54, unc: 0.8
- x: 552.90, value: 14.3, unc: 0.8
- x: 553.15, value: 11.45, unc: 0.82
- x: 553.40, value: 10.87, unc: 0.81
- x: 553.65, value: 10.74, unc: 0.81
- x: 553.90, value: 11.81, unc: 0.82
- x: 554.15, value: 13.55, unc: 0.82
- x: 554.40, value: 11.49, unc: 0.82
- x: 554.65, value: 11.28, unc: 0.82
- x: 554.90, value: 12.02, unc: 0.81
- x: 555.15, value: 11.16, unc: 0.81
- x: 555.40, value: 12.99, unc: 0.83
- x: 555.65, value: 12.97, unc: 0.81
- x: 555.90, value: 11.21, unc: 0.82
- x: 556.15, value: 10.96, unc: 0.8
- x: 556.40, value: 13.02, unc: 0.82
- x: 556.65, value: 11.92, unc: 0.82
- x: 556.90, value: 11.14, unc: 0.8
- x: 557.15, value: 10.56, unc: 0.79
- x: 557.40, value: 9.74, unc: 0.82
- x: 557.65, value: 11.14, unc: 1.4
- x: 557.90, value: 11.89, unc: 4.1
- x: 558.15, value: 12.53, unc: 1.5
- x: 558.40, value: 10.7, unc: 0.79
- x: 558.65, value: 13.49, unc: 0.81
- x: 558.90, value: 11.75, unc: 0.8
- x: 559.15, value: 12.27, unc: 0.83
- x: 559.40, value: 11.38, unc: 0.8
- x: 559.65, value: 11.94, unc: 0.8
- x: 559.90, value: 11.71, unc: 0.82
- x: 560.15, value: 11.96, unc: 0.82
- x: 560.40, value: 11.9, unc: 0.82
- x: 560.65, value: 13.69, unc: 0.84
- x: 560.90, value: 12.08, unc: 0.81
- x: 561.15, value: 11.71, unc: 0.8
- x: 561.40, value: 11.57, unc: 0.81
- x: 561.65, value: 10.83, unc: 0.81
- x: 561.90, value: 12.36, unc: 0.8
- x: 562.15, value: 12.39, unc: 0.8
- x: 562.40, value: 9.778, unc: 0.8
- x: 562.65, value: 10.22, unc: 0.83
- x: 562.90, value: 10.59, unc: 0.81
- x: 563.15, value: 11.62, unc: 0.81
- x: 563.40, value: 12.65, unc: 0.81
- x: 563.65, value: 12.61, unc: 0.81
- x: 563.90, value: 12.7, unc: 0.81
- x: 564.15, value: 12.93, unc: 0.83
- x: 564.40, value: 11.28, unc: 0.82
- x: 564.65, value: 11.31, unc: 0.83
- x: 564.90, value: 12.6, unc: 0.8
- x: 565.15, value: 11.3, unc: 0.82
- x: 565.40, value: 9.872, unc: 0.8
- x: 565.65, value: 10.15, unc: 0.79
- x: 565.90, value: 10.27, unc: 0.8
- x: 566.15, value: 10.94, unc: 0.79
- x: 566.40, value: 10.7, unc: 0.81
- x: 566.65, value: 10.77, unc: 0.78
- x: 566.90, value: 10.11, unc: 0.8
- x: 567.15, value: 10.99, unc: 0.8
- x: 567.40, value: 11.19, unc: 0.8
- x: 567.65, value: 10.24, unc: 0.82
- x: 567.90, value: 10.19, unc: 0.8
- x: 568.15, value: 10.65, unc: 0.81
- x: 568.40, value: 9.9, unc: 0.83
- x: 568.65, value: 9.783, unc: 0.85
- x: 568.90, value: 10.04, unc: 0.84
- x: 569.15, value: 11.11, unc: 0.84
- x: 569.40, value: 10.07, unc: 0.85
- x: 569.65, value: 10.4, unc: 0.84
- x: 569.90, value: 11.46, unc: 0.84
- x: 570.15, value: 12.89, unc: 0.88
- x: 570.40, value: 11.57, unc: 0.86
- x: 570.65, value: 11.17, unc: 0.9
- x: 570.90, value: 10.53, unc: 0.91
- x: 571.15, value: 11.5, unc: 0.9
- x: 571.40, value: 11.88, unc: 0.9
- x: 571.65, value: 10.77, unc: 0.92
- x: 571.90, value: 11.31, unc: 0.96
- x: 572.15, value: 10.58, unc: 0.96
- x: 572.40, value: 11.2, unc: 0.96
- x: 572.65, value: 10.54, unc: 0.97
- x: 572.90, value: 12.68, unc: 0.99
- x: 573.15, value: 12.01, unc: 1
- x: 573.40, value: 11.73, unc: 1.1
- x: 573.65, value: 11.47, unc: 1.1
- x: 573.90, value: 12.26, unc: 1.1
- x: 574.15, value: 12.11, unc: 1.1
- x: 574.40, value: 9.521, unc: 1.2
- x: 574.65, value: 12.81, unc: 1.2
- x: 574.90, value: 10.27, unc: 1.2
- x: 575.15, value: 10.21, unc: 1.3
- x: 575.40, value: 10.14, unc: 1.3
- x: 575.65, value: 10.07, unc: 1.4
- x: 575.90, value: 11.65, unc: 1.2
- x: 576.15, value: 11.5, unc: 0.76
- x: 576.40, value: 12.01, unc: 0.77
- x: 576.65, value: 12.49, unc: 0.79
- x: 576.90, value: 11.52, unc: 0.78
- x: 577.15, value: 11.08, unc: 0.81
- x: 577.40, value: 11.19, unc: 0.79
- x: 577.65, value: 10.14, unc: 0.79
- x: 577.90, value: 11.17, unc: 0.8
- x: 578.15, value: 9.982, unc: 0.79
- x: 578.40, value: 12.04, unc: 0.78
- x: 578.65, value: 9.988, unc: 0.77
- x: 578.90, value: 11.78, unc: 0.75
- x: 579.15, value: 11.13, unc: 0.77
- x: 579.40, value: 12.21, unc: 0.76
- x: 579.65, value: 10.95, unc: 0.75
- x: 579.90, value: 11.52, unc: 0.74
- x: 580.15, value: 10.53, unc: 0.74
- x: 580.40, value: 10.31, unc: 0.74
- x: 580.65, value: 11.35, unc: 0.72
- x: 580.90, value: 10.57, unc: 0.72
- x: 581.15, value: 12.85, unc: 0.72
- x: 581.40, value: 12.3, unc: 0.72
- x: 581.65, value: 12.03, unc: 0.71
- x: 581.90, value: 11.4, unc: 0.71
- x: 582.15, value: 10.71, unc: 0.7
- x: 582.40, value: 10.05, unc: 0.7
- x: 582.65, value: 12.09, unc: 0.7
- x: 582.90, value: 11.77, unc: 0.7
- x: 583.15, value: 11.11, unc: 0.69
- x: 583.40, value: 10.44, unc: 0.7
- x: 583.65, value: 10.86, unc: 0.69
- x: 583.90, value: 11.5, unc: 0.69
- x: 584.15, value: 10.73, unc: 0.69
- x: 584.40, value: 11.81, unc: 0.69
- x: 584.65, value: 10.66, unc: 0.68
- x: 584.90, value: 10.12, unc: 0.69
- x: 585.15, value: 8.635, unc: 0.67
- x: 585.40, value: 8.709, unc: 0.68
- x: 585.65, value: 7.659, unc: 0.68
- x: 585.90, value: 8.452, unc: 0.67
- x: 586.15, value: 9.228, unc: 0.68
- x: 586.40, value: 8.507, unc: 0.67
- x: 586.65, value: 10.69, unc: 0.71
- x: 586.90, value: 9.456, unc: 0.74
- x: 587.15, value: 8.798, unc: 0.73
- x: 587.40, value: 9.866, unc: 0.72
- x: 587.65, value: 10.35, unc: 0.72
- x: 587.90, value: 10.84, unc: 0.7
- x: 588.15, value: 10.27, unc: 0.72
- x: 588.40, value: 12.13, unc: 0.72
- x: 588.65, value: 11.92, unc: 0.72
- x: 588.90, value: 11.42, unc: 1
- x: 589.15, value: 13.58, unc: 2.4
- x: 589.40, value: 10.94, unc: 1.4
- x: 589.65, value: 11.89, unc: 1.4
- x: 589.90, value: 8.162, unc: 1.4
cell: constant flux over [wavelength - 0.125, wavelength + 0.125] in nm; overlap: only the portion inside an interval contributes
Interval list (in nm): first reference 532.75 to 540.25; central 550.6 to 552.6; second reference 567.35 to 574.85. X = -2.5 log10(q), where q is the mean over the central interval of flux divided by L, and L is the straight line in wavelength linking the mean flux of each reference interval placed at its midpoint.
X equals 0.090 mag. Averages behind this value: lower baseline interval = 11.3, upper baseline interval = 11.1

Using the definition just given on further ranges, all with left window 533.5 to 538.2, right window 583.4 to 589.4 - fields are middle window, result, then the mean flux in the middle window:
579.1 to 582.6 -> -0.09 mag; 11.3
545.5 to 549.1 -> -0.04 mag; 11.6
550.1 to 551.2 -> 0.10 mag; 10.2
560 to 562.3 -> -0.11 mag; 12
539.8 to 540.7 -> 0.07 mag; 10.7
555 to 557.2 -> -0.07 mag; 11.8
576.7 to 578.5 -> -0.06 mag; 11.1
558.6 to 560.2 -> -0.10 mag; 12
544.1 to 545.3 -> -0.11 mag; 12.5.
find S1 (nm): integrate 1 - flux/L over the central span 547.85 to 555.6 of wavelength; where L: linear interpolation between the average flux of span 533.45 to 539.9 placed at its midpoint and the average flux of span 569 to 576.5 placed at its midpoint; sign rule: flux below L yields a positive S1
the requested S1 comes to 0.05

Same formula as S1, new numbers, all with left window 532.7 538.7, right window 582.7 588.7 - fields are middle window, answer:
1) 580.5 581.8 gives -0.19 nm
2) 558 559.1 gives -0.13 nm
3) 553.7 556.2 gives -0.24 nm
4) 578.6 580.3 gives -0.14 nm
